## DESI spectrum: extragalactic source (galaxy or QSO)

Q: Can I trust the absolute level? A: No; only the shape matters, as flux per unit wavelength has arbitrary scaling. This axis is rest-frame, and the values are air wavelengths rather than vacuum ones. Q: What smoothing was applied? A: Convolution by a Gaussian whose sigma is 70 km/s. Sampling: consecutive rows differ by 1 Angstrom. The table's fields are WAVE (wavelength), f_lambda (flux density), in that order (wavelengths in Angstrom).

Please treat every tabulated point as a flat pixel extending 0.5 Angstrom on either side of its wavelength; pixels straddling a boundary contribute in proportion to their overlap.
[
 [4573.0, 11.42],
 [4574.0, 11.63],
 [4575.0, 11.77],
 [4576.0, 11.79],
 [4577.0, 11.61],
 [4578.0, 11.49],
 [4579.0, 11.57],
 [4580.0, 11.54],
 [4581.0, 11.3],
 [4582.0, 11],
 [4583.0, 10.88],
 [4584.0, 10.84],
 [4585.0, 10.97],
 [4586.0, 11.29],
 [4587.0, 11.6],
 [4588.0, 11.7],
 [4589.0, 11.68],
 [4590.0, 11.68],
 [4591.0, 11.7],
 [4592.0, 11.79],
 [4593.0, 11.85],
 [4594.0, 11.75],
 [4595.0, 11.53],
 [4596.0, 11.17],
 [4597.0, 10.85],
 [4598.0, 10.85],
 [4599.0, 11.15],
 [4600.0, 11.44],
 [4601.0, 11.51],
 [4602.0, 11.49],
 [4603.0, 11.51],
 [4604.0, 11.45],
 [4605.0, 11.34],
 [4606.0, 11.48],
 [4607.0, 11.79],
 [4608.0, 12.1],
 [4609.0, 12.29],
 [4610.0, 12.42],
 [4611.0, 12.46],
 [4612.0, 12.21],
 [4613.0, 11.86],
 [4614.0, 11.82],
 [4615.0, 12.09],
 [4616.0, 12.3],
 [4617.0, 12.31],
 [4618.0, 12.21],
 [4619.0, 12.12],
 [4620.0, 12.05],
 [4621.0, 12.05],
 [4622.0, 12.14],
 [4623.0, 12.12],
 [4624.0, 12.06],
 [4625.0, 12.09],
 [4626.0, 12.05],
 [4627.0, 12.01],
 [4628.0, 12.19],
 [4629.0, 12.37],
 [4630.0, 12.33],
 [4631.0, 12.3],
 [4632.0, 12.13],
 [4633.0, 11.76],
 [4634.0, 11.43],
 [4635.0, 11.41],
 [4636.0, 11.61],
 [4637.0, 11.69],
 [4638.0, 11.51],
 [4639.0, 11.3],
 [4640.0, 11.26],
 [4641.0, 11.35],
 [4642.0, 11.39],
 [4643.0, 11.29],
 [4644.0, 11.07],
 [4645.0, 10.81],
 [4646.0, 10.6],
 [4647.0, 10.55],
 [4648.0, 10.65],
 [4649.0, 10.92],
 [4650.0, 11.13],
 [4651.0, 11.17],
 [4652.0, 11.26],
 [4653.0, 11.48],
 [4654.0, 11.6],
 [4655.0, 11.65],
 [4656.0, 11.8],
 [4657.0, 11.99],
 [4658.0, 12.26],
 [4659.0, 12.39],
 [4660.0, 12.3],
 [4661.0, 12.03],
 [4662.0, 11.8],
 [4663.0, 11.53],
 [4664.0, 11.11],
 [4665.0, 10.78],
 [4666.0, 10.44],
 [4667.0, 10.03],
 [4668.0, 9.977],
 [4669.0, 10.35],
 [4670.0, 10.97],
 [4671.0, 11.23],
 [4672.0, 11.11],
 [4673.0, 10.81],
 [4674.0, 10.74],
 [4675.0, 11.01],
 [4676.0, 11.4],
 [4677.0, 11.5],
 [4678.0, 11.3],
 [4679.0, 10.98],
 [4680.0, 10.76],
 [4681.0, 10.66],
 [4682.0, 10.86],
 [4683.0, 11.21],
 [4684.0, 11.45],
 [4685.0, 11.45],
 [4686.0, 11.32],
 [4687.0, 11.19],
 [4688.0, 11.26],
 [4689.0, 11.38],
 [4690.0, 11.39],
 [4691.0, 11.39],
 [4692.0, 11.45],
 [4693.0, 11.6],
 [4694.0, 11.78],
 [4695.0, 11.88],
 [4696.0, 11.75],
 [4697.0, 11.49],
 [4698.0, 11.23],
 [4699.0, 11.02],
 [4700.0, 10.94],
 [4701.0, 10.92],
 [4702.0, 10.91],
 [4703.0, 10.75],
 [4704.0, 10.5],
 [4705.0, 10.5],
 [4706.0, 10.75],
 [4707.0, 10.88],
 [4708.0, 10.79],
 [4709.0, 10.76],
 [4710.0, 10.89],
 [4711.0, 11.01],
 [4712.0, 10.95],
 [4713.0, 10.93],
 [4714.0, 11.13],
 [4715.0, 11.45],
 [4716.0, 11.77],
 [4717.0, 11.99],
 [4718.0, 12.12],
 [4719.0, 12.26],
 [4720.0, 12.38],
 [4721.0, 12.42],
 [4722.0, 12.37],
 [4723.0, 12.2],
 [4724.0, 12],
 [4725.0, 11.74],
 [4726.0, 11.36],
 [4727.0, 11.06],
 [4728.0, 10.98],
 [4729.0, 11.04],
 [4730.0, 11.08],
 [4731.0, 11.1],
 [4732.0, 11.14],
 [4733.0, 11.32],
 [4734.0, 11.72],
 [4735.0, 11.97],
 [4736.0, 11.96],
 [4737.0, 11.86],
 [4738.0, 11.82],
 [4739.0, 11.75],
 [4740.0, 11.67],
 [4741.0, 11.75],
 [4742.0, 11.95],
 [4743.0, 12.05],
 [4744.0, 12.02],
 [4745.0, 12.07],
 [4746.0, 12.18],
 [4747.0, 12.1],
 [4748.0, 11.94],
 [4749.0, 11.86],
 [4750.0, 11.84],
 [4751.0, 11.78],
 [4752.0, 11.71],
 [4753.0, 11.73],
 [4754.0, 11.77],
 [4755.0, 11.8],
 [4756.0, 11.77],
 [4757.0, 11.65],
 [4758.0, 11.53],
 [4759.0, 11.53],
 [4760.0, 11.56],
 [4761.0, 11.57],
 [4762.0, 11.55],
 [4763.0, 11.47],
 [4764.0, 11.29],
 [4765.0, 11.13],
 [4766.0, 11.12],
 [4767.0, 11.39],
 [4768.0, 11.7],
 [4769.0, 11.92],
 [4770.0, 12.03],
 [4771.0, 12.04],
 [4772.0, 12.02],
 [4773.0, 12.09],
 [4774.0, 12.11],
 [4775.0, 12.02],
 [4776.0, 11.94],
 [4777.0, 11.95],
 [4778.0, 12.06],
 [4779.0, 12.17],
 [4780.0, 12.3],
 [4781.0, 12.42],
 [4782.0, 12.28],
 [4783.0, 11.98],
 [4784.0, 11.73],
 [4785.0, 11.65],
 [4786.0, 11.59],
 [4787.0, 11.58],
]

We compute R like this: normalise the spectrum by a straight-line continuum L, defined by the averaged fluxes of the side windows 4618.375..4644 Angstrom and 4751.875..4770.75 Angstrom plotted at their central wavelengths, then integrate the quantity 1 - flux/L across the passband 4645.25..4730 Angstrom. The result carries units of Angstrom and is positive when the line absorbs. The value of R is 3.3 Angstrom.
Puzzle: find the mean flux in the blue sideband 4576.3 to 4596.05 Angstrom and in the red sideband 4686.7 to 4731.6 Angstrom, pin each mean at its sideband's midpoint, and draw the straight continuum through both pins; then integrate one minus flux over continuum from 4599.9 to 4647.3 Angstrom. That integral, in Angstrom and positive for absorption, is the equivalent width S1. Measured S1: -1.5 Angstrom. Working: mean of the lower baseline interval 11.5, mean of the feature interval 11.8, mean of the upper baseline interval 11.4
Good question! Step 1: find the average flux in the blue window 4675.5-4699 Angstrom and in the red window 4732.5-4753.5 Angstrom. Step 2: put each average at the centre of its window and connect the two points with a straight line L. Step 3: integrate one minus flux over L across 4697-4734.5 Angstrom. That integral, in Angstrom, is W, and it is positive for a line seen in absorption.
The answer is 0.9 Angstrom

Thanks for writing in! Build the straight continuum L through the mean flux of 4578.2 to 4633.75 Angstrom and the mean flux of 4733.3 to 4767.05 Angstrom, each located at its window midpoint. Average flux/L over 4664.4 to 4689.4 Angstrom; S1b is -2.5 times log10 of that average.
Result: 0.07 mag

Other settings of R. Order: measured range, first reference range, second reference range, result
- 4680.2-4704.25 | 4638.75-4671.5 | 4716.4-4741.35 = 0.5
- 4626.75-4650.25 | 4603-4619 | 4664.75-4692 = 0.3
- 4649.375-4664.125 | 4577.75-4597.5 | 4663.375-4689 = -0.9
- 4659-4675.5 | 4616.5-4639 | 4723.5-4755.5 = 1.1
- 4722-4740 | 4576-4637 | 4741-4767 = 0.2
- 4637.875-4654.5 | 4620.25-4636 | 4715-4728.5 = 1.2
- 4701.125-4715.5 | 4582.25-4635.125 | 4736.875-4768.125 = 1.1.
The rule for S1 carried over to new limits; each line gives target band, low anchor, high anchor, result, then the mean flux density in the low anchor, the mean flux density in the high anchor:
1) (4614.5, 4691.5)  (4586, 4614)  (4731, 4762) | 1.56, 11.7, 11.8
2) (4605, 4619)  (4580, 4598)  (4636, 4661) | -0.84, 11.4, 11.4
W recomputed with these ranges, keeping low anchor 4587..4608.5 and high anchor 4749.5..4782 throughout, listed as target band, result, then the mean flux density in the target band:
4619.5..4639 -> -0.6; 11.9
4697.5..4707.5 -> 0.7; 10.8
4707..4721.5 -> 0.3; 11.5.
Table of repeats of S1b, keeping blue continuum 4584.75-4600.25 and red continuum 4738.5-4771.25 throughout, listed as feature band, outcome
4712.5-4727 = -0.02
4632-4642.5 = 0.00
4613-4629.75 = -0.06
